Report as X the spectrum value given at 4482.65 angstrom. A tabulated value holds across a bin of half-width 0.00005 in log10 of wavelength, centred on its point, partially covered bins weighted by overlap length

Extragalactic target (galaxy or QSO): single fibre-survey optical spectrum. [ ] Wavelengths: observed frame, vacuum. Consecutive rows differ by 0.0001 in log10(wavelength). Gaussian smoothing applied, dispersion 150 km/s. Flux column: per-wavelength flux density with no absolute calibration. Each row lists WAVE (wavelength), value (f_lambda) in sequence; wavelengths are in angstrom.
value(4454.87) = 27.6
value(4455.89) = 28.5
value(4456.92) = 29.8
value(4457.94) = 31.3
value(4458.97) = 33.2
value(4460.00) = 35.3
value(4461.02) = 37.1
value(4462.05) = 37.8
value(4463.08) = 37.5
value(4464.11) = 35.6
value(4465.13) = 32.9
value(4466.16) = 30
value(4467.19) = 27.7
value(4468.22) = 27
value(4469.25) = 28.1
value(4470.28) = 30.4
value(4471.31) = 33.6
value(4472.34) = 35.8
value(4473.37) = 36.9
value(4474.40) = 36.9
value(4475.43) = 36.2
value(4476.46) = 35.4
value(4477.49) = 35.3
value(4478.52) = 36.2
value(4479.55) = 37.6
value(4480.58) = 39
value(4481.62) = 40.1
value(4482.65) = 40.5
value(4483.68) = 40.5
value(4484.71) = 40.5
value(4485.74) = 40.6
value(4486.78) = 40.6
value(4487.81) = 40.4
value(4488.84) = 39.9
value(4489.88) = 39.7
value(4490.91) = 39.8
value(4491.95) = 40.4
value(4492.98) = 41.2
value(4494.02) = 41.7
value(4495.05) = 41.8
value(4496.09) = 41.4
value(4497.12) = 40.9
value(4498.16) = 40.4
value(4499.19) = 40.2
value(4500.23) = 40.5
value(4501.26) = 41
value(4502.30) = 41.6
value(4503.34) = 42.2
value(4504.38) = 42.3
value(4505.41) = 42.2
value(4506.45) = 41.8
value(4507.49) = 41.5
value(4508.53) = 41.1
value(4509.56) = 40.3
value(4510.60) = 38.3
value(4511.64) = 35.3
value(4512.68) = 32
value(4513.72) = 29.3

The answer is 40.5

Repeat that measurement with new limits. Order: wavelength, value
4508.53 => 41.1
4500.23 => 40.5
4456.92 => 29.8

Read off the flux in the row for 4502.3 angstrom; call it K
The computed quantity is 41.6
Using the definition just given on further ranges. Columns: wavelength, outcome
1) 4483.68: 40.5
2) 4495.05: 41.8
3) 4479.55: 37.6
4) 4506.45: 41.8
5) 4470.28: 30.4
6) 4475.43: 36.2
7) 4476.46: 35.4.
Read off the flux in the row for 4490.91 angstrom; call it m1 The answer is 39.8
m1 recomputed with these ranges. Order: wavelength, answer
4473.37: 36.9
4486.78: 40.6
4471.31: 33.6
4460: 35.3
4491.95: 40.4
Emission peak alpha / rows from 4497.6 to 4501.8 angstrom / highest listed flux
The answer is 41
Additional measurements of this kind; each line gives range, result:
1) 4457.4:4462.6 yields 37.8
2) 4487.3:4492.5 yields 40.4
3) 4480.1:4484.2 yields 40.5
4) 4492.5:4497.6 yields 41.8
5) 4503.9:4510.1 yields 42.3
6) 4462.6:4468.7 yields 37.5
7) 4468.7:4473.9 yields 36.9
